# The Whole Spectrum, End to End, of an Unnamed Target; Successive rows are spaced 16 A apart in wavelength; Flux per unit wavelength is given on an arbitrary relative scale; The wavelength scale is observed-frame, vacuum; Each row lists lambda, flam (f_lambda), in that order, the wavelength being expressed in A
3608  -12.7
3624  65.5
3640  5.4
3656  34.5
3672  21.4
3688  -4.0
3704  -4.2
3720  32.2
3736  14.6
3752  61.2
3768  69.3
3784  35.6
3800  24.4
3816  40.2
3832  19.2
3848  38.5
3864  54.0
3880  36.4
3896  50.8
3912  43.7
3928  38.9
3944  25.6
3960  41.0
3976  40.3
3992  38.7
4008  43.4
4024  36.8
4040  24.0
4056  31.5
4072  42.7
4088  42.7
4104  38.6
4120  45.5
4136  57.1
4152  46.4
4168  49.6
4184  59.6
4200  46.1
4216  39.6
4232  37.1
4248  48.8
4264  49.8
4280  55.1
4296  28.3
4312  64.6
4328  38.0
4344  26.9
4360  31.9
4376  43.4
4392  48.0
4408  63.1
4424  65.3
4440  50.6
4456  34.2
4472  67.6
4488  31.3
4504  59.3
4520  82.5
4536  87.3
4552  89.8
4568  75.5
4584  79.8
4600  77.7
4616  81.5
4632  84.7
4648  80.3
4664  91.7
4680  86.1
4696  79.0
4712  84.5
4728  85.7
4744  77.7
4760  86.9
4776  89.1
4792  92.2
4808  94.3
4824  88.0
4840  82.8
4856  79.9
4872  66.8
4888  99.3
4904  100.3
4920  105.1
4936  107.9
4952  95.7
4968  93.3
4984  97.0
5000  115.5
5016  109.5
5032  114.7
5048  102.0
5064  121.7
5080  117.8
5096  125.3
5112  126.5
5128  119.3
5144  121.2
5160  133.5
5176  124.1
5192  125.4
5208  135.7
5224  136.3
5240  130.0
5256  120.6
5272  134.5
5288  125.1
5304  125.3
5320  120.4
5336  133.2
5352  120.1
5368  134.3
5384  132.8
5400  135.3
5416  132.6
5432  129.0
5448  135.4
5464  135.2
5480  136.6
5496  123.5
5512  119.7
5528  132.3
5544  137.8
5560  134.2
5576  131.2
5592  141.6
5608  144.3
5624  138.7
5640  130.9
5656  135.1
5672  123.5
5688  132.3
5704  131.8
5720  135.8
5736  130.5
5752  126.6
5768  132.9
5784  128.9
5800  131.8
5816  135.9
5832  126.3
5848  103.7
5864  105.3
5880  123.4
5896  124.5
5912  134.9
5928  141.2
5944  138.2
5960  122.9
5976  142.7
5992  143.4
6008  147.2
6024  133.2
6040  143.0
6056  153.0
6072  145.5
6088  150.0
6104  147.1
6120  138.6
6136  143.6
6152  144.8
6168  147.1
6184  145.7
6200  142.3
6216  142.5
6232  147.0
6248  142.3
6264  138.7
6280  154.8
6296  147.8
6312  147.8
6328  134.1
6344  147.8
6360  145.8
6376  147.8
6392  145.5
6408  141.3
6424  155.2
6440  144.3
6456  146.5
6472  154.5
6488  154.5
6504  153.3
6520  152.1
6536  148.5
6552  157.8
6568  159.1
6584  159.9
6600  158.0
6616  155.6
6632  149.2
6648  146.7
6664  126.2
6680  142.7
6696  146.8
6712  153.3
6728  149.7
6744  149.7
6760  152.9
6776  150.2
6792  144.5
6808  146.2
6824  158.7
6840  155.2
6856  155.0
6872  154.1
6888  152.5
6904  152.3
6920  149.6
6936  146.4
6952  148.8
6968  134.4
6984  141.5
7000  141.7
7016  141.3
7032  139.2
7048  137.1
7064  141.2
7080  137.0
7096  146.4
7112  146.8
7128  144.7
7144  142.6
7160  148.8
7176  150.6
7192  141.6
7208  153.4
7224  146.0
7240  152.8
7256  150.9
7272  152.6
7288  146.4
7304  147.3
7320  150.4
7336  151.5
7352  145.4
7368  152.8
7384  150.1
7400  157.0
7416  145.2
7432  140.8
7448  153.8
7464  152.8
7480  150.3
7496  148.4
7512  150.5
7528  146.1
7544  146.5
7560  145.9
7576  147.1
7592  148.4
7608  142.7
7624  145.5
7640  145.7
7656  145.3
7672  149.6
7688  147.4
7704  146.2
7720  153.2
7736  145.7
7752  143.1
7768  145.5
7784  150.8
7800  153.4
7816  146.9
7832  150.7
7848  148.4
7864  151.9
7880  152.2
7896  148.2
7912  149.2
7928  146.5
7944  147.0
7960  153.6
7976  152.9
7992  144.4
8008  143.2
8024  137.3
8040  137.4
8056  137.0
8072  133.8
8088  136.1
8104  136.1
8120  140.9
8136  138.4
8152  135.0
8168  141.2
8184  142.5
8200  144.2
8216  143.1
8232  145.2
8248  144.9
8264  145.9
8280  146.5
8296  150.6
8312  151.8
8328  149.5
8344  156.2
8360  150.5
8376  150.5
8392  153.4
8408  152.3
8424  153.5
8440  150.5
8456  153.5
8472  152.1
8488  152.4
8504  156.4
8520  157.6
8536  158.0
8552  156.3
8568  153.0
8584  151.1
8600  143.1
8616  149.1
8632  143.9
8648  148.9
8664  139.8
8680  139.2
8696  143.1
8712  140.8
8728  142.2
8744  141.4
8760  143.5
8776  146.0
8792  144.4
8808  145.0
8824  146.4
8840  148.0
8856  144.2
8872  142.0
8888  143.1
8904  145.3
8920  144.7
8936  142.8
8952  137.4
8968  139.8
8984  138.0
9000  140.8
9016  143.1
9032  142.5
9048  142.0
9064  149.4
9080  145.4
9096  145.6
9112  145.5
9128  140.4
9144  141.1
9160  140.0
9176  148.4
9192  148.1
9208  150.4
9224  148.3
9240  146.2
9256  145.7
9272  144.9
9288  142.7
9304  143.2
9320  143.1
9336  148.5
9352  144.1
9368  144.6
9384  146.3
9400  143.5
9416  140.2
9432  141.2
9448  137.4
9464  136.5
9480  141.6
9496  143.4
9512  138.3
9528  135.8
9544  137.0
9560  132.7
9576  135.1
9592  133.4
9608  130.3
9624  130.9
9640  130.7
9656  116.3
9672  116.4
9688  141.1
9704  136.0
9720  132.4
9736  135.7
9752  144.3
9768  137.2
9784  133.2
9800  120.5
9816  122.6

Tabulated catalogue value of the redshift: 0.13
